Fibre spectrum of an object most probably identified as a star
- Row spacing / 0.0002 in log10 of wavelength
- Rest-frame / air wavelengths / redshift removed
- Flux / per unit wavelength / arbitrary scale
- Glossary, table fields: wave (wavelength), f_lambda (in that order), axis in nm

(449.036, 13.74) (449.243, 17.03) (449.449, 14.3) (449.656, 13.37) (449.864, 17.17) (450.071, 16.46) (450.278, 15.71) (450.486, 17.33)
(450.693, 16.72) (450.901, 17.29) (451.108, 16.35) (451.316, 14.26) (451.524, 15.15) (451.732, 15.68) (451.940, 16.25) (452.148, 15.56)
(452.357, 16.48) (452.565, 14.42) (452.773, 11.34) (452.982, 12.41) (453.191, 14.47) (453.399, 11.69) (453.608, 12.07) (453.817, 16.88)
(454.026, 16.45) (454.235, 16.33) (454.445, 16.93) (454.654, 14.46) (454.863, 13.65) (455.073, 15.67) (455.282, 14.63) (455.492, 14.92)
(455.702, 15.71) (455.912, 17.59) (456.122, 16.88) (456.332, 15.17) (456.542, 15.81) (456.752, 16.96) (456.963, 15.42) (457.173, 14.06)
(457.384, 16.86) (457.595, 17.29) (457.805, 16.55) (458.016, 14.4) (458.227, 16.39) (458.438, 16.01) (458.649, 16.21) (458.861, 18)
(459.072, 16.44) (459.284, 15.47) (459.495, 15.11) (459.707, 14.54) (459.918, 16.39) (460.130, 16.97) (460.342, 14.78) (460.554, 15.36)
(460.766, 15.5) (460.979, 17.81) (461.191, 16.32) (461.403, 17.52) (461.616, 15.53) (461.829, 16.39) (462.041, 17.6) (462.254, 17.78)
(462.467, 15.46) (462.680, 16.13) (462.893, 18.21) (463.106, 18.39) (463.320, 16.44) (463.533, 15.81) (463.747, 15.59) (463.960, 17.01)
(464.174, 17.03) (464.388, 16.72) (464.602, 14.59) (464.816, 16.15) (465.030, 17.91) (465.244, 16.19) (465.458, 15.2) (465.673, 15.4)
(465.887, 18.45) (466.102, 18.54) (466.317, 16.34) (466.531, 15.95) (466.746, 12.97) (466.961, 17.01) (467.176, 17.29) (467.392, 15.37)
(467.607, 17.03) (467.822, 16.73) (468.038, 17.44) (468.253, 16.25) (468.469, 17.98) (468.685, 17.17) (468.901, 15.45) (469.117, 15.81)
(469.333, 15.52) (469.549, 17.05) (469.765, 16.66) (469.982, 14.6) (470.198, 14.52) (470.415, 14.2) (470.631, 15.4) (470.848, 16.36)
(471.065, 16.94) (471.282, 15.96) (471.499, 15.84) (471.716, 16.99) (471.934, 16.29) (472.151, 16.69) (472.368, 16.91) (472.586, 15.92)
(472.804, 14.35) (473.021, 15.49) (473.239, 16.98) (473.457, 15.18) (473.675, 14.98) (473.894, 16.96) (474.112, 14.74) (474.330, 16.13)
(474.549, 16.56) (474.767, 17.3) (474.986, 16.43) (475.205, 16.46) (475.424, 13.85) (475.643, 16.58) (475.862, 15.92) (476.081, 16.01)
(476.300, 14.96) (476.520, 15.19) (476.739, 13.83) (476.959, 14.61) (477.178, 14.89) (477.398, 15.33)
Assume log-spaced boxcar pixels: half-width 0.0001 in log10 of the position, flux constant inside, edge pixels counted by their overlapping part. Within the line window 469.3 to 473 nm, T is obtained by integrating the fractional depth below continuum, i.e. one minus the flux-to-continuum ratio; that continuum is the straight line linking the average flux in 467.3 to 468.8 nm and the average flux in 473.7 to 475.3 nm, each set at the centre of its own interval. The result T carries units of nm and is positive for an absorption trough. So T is 0.15 nm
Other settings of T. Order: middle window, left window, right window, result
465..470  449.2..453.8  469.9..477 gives -0.28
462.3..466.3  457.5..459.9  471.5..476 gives -0.15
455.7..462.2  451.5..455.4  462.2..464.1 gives -0.13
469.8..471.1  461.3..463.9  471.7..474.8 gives 0.07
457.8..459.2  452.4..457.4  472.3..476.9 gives -0.10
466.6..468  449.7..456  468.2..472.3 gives -0.01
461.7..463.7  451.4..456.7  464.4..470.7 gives -0.13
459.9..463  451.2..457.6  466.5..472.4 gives -0.18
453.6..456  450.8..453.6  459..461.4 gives -0.08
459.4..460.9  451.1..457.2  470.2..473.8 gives -0.02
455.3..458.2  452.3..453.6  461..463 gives -0.23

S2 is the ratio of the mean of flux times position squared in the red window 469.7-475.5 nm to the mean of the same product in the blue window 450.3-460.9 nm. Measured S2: 1.10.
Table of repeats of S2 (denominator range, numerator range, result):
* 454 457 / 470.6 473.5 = 1.10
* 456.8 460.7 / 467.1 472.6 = 1.07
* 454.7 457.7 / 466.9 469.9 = 1.11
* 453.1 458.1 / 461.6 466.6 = 1.12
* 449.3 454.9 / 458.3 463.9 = 1.12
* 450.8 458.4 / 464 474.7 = 1.12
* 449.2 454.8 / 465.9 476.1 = 1.15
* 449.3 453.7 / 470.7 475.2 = 1.18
